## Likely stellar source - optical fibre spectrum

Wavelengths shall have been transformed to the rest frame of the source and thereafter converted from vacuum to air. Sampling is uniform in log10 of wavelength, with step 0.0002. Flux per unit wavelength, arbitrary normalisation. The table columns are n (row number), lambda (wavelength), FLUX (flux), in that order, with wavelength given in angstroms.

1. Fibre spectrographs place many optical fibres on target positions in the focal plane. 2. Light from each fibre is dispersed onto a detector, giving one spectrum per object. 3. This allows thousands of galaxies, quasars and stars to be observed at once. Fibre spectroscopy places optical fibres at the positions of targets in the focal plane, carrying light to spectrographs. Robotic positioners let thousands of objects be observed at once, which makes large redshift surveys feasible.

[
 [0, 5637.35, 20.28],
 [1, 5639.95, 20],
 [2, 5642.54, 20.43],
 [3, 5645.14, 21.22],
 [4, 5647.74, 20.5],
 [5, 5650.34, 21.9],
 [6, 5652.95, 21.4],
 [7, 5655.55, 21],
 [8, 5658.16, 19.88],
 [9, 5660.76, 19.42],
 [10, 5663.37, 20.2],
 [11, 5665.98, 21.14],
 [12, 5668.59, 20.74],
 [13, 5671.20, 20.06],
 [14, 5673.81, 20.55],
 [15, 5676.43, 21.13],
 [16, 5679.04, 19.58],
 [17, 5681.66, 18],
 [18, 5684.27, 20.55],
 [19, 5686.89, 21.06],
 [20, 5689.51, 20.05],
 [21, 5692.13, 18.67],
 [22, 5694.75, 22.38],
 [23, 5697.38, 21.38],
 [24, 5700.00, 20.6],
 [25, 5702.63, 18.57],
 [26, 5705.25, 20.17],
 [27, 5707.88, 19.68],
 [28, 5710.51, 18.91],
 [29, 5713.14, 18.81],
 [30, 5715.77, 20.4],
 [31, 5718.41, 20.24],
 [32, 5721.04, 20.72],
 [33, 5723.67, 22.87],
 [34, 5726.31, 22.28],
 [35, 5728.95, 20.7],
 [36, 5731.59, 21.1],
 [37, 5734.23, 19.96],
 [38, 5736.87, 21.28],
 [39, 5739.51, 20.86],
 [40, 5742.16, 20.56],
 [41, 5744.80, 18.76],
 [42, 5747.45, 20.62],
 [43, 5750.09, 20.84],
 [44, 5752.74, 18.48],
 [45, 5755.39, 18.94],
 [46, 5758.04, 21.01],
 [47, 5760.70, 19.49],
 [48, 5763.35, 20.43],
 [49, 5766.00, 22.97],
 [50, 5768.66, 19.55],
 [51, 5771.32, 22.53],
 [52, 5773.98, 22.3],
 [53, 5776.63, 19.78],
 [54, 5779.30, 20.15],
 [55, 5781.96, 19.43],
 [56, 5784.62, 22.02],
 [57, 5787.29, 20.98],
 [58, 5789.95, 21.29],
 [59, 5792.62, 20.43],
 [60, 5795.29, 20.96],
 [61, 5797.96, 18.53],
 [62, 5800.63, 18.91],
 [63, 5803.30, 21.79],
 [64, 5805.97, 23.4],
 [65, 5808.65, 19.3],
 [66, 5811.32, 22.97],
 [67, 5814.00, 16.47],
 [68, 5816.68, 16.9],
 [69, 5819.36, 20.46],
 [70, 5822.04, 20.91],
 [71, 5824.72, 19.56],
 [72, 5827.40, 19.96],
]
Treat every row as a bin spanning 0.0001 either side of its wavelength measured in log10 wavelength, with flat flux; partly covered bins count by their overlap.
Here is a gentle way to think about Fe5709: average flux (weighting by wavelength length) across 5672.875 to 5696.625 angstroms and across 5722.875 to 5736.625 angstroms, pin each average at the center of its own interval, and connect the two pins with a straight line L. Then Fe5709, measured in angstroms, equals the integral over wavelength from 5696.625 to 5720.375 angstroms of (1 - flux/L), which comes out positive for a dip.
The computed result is 1.1 angstroms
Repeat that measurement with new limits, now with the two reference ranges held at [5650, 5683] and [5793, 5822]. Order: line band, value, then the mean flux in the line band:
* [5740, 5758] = 0.3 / 19.8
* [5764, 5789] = -1.2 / 21.1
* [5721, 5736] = -0.8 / 21.3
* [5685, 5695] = 0.0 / 20.3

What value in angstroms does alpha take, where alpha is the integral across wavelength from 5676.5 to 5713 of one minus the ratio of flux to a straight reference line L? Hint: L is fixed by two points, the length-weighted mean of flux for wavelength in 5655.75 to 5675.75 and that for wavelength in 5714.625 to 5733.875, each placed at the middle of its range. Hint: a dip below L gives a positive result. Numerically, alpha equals 1.3 angstroms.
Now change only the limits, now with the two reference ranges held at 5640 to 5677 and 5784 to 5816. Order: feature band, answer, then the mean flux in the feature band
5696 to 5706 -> 0.20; 20.2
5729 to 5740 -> -0.12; 20.8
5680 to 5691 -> 0.39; 19.9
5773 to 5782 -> 0.01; 20.5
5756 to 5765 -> 0.10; 20.3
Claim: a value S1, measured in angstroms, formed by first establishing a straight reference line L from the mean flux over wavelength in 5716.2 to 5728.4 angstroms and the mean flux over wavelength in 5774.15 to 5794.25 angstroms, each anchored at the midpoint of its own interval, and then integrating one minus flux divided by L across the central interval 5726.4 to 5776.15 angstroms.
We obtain 1.1 angstroms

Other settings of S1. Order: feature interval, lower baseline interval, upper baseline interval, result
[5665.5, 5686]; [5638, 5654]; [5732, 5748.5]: 0.51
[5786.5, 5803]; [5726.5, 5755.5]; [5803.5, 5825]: -0.07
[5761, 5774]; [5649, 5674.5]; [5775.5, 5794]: -0.46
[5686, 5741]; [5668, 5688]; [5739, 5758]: -1.28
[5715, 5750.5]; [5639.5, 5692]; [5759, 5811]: -0.31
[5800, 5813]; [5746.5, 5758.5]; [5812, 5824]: -1.46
